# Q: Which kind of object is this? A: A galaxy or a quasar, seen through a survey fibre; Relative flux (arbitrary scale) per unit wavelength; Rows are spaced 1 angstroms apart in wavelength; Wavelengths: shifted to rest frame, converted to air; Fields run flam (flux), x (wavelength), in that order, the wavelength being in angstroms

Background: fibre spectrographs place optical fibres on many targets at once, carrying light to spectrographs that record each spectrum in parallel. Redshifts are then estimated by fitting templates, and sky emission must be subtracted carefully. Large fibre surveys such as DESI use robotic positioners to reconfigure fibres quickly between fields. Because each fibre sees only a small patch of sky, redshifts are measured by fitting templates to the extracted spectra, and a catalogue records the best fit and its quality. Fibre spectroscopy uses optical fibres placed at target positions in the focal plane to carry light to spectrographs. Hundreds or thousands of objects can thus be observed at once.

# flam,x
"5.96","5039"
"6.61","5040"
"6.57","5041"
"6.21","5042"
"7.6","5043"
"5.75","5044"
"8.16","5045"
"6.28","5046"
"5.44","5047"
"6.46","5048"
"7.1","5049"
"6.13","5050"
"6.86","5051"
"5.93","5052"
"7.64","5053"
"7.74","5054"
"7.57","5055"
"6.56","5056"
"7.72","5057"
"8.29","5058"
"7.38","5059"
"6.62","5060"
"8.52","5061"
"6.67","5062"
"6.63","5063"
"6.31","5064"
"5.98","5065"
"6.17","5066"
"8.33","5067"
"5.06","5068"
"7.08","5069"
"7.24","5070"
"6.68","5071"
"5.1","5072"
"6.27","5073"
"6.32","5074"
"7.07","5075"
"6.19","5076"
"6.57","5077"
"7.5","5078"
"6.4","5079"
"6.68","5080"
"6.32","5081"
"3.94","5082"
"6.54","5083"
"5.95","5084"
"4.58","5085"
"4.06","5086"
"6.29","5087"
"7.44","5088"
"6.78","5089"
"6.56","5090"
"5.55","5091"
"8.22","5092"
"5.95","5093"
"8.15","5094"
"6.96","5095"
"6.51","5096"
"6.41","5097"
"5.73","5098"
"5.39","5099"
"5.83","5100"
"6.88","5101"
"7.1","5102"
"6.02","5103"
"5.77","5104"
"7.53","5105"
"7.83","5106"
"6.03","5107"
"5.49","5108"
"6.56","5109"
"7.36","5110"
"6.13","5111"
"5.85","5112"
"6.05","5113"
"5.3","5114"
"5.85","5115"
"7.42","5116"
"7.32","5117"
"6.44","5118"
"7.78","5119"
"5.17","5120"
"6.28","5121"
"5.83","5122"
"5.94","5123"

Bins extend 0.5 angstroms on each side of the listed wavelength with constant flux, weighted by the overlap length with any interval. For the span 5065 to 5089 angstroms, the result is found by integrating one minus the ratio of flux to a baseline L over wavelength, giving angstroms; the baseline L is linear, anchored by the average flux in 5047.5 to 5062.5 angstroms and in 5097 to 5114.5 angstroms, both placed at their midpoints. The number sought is 1.8 angstroms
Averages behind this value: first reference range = 7.15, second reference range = 6.29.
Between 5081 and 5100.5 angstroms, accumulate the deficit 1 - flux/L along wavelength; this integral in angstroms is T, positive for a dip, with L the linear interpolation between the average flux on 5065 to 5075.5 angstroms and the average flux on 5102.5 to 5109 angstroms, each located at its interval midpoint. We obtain 1.0 angstroms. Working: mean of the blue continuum 6.51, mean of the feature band 6.15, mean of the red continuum 6.45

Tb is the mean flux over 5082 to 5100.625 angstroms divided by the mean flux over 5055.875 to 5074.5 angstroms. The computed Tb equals 0.92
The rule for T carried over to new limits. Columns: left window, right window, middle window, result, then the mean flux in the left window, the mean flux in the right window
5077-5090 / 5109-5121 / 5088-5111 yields -1.2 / 6.08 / 6.42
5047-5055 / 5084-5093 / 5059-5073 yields -0.2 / 6.8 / 6.16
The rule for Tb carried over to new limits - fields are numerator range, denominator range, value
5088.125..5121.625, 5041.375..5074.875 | 0.96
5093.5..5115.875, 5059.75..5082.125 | 0.98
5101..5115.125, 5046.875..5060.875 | 0.91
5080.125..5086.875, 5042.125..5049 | 0.81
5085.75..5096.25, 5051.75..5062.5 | 0.90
